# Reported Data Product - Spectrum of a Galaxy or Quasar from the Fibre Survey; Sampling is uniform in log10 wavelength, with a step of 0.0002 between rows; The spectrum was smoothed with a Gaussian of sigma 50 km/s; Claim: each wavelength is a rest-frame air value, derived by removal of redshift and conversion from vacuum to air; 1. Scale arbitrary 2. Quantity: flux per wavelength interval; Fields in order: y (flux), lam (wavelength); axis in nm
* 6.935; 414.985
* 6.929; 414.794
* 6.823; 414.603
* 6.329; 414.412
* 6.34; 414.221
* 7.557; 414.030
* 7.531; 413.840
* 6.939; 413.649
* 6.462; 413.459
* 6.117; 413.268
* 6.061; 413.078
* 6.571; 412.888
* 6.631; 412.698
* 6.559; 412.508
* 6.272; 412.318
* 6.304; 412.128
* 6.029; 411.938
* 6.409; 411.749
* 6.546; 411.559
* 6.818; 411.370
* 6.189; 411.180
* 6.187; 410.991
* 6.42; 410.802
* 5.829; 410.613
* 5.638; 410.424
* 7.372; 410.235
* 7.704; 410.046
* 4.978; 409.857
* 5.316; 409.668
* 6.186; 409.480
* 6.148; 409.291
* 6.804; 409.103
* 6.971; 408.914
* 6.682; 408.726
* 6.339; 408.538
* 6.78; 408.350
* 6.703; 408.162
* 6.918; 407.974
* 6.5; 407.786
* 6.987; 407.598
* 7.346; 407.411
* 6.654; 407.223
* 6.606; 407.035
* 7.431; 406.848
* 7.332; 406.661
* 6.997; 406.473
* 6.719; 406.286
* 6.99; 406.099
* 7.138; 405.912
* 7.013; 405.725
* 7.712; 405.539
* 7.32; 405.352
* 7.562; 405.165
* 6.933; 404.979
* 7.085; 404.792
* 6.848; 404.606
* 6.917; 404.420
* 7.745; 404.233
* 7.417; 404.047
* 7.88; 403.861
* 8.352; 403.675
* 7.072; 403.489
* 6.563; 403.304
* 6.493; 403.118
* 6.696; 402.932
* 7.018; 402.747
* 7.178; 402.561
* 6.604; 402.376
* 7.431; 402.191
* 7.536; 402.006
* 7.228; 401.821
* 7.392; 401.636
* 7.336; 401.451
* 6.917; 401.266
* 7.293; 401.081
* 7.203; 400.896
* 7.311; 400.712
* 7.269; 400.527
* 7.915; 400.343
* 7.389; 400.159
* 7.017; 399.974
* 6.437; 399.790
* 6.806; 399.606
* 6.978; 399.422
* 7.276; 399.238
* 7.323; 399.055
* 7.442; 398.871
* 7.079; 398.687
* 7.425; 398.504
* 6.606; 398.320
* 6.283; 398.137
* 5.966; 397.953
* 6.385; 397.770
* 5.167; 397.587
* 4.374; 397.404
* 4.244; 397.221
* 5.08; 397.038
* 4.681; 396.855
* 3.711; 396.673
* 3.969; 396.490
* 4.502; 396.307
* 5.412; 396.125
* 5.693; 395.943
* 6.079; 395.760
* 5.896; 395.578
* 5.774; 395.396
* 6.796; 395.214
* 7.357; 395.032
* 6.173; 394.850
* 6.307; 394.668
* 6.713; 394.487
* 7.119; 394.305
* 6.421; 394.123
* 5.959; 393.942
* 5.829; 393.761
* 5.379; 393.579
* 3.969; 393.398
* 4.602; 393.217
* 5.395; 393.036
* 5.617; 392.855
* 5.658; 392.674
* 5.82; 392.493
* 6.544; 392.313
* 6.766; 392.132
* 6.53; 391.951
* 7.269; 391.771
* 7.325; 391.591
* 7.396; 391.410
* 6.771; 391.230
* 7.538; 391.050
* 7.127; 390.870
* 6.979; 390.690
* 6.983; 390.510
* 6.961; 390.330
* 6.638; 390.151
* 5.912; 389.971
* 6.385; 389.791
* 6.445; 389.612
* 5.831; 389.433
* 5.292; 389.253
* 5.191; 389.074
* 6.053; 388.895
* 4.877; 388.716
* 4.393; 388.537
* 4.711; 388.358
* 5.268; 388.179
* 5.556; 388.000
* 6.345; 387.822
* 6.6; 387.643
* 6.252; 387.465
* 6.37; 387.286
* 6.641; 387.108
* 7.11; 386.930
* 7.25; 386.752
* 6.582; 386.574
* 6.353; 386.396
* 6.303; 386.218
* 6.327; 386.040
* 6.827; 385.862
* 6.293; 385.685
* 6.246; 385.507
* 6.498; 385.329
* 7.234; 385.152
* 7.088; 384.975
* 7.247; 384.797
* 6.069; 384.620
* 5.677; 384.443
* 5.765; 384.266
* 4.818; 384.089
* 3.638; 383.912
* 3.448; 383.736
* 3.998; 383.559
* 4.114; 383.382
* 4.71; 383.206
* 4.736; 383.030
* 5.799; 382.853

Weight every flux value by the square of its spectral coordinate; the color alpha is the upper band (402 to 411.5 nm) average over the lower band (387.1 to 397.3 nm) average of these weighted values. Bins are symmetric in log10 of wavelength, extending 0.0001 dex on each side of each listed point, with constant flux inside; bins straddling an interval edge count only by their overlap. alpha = 1.24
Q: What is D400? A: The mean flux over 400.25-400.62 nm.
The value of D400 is 7.6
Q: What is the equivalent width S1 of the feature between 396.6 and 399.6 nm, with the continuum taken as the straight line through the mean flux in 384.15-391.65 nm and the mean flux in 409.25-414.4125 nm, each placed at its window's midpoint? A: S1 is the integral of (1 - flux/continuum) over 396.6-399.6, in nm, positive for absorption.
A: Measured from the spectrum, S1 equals 0.16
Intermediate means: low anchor 6.34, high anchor 6.41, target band 6.04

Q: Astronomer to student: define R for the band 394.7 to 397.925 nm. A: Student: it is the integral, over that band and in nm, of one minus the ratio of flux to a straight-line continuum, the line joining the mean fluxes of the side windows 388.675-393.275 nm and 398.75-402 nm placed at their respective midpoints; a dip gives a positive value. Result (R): 0.67 nm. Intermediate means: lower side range 6.33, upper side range 7.21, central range 5.4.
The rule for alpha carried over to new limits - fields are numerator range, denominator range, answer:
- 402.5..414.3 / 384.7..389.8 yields 1.22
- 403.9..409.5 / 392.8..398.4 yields 1.32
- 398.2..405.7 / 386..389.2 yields 1.29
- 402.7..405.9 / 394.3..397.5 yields 1.37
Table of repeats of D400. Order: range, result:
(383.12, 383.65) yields 4.27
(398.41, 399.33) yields 7.31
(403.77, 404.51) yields 7.48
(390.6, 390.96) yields 7.05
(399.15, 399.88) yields 6.87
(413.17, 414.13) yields 6.92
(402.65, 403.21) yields 6.73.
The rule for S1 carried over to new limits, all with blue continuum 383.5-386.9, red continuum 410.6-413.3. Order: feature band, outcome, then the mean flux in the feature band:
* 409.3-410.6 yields 0.03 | 6.17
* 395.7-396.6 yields 0.16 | 5.06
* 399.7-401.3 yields -0.26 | 7.2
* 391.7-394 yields 0.13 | 5.78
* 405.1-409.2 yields -0.44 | 6.97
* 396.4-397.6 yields 0.34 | 4.42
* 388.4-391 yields 0.00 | 6.08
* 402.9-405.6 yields -0.43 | 7.24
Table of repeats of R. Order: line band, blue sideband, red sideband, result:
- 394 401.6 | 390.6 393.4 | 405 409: 0.35 nm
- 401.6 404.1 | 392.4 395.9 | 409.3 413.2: -0.44 nm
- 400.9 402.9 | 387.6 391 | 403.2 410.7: -0.17 nm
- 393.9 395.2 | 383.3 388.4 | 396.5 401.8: -0.06 nm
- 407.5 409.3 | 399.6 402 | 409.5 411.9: -0.06 nm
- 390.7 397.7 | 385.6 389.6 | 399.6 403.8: 0.70 nm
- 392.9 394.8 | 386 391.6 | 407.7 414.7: 0.17 nm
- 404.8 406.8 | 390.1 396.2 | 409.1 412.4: -0.28 nm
